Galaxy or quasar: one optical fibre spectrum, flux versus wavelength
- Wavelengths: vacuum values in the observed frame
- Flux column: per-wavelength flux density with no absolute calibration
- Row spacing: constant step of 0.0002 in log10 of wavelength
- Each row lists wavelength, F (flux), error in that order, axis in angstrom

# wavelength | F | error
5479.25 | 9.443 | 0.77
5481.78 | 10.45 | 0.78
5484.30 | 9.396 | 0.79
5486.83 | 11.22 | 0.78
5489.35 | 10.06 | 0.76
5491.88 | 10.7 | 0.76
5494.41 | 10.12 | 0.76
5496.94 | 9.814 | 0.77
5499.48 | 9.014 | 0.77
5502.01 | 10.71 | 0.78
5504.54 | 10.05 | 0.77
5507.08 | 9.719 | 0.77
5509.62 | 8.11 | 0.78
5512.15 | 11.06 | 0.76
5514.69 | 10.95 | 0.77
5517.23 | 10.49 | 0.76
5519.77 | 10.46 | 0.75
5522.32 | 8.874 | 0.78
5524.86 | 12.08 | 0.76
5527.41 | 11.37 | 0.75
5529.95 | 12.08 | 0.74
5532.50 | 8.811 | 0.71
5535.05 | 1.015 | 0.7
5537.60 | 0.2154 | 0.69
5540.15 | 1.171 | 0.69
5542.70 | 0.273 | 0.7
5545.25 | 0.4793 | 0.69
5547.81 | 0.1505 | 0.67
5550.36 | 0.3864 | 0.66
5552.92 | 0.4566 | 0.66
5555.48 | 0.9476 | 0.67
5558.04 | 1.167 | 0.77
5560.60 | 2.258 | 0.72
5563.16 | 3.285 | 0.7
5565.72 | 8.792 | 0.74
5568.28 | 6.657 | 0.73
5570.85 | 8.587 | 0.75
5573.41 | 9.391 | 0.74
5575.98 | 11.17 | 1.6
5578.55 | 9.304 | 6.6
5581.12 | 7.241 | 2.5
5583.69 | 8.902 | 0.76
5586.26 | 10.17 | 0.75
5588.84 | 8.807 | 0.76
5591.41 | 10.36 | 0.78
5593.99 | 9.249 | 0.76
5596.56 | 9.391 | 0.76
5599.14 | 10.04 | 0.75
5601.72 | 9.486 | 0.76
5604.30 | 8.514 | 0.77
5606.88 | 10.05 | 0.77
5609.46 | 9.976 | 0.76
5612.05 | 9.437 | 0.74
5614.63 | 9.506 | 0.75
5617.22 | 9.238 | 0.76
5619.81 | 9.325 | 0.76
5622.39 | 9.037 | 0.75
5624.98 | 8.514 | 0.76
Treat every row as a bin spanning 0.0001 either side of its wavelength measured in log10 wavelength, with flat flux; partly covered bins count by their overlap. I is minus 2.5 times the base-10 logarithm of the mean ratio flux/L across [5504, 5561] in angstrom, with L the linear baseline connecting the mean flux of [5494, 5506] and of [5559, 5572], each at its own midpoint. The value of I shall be 0.43 mag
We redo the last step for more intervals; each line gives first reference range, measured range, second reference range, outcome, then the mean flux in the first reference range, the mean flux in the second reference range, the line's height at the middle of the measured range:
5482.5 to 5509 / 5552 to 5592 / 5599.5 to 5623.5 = 0.388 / 10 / 9.43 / 9.64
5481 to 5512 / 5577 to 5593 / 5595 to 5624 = 0.046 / 9.98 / 9.45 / 9.56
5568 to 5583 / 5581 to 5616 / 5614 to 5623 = -0.041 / 8.87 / 9.28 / 9.09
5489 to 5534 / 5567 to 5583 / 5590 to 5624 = 0.118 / 10.2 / 9.5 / 9.74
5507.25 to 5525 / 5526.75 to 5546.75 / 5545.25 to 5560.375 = 0.425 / 10.1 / 0.724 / 4.85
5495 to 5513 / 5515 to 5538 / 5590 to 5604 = 0.111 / 9.77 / 9.62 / 9.73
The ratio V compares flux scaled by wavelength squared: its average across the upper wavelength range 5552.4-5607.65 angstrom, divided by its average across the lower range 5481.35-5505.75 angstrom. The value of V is 0.77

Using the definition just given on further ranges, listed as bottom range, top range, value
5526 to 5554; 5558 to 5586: 2.22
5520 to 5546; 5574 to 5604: 1.63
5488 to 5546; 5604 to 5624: 1.19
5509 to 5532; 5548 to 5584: 0.51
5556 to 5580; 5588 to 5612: 1.47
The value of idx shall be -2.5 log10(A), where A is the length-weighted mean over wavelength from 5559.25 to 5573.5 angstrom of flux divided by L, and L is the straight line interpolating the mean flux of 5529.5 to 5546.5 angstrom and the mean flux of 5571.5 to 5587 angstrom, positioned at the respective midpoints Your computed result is 0.21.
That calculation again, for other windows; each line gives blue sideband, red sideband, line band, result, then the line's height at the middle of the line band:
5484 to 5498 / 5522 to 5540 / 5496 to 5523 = -0.127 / 8.9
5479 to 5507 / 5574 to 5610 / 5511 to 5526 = -0.074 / 9.93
